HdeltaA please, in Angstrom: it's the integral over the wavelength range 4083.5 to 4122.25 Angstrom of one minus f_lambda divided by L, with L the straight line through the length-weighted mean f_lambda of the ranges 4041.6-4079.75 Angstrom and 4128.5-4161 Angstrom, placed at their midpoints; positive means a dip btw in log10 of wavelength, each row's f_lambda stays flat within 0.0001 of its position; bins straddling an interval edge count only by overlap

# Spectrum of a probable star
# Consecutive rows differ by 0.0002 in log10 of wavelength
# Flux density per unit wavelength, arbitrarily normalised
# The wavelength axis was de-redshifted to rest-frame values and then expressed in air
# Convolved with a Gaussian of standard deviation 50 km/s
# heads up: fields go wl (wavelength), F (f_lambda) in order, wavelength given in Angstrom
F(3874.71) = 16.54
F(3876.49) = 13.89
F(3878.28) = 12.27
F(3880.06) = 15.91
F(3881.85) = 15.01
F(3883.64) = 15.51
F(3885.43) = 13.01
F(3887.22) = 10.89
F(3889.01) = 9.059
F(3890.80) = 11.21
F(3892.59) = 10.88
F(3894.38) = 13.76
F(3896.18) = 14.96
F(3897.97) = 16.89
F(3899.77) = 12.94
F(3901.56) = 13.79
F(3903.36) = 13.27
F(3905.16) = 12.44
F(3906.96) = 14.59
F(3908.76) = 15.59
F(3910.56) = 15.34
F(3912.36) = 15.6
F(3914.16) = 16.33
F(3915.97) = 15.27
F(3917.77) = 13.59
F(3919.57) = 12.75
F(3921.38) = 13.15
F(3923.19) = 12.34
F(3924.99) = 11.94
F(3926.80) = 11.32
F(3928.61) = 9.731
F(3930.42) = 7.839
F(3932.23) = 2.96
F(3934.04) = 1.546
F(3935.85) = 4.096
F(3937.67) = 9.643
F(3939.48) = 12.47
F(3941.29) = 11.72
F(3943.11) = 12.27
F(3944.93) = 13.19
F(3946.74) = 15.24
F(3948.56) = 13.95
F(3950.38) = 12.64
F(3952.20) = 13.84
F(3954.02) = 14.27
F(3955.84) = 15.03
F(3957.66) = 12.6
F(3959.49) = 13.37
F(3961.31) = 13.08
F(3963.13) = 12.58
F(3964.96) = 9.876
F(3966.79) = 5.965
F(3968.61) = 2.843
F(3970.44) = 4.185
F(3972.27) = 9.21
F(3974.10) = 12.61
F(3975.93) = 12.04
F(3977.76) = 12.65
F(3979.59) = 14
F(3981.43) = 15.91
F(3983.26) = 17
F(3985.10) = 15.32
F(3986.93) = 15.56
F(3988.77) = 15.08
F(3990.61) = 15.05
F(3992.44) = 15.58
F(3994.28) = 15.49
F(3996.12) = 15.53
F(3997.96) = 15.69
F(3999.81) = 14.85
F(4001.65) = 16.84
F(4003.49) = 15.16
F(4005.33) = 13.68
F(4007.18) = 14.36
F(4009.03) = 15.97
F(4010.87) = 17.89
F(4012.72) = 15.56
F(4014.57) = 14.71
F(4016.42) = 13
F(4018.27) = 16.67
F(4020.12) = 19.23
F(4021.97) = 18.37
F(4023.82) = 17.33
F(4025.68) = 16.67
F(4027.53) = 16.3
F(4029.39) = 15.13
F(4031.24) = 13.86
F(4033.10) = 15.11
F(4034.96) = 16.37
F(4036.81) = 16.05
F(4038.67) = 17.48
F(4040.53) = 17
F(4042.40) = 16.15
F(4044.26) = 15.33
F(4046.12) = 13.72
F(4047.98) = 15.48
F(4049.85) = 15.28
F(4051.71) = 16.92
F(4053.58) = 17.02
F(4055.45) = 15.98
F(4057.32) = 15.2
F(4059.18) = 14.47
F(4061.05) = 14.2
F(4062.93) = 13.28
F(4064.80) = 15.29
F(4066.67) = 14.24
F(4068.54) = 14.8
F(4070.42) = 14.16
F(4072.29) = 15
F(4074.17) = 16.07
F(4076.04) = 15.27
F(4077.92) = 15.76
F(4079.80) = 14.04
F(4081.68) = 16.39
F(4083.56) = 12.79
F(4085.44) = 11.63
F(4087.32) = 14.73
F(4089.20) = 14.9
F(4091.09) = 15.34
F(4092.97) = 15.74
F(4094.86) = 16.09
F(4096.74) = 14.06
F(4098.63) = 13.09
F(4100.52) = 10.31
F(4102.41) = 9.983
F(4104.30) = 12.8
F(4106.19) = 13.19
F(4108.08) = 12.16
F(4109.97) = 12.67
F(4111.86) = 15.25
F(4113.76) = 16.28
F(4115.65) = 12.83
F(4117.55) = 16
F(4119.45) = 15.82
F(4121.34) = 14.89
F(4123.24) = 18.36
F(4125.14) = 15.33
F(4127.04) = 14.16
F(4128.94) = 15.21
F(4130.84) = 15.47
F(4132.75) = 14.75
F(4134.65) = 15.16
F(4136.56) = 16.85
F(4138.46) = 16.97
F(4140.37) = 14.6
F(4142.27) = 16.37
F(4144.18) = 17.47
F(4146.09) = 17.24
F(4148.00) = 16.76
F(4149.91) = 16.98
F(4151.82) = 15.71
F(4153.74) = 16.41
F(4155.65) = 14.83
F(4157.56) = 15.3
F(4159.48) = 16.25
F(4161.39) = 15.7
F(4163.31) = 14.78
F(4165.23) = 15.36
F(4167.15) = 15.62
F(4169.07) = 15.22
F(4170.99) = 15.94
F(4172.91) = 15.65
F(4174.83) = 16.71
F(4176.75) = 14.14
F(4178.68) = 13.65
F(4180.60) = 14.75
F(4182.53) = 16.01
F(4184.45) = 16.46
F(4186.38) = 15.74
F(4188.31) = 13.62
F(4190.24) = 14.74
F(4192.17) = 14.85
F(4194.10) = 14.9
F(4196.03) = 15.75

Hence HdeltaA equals 4.3 Angstrom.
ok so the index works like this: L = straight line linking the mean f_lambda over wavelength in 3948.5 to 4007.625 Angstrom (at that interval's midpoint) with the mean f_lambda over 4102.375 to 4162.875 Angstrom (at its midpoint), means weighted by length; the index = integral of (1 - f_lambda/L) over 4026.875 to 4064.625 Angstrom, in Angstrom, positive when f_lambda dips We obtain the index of -3.70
